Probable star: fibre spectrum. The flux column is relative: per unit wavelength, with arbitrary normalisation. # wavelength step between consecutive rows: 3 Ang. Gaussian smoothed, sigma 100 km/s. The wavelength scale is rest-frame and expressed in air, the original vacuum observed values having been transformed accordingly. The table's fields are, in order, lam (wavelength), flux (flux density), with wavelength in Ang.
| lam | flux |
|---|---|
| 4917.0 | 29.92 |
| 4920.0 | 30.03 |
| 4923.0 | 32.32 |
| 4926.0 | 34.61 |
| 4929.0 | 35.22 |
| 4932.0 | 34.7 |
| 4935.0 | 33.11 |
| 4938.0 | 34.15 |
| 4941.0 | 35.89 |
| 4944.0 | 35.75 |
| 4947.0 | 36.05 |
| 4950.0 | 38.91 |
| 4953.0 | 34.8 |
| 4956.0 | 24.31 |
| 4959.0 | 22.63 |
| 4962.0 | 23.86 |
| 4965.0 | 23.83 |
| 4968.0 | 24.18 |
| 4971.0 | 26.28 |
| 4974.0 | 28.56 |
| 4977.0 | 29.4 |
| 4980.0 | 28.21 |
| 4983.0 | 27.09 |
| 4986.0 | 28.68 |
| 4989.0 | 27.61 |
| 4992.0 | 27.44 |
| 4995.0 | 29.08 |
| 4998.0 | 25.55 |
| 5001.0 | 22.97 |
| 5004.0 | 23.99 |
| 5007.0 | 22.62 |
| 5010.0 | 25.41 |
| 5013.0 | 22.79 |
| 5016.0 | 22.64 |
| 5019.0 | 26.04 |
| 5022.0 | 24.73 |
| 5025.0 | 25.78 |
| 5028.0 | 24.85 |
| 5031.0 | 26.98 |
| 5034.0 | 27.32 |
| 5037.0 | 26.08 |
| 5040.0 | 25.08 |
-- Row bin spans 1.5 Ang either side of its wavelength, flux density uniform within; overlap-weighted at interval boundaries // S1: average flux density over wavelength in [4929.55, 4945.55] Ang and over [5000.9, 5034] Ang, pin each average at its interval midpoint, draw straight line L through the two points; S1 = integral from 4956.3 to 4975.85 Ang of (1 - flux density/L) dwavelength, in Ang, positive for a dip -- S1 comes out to 3.86 Ang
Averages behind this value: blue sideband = 34.8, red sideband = 24.6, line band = 24.9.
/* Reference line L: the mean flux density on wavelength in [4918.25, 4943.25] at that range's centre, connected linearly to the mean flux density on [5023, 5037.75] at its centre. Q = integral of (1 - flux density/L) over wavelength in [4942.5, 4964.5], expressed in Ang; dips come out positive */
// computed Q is 1.05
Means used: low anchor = 33.8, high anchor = 26.2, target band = 30.6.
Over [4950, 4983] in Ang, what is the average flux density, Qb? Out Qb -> 27.2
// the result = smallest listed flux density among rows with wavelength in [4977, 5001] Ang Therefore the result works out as 22.97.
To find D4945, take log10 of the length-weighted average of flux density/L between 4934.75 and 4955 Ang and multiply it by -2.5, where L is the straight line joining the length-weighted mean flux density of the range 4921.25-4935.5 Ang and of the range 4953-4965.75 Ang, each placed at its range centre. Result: -0.21 mag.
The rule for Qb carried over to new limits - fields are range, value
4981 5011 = 26.1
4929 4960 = 33.3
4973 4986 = 28.3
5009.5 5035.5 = 25.2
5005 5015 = 23.6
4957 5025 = 25.6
